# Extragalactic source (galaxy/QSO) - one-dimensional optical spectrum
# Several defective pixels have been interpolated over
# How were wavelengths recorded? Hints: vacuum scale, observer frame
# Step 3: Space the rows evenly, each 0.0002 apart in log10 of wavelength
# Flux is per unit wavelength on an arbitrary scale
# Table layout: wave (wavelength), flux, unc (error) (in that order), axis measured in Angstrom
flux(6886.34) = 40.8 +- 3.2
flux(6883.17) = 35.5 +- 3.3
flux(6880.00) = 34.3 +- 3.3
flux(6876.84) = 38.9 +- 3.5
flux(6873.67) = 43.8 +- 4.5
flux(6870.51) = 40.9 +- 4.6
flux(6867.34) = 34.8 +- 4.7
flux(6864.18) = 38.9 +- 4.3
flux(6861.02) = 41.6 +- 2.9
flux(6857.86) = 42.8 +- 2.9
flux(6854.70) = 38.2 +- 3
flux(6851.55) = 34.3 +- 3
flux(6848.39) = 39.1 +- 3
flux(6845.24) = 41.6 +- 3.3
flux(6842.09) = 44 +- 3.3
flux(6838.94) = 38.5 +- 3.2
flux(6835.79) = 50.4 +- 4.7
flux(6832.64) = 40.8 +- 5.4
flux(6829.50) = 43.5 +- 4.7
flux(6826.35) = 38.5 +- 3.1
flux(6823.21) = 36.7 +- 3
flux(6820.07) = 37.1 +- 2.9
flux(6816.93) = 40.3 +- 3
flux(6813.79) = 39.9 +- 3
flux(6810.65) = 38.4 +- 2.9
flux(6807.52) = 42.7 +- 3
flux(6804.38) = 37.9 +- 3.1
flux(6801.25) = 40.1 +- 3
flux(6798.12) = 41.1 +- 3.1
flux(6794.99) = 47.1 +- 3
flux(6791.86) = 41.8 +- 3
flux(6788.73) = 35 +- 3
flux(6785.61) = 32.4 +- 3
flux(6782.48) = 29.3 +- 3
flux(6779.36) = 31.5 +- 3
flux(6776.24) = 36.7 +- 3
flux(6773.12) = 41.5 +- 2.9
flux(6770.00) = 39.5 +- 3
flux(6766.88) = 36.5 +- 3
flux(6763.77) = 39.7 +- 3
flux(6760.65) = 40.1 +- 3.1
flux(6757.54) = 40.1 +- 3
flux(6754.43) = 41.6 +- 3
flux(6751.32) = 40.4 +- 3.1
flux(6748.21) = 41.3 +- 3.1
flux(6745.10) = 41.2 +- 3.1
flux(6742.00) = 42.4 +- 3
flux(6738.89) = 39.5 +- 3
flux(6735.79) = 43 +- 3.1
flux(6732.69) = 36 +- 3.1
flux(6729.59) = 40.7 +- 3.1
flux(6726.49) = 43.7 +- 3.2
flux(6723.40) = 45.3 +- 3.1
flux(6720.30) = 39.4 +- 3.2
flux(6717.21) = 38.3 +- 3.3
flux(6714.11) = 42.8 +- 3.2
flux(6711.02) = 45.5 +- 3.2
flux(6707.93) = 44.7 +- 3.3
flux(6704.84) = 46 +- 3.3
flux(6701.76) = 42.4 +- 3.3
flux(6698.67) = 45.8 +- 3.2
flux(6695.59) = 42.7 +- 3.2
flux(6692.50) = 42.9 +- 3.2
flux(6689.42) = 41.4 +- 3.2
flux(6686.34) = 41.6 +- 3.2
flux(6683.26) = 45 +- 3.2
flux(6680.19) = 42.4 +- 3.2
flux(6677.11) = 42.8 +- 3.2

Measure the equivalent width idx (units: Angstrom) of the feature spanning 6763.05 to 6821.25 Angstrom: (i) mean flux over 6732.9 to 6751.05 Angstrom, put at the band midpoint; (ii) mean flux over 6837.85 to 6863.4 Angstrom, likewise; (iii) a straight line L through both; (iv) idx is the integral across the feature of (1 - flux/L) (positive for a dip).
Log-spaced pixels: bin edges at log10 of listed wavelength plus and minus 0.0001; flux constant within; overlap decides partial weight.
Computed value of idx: 3.2 Angstrom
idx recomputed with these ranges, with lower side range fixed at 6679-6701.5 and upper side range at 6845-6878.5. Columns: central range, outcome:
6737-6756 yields 0.36 Angstrom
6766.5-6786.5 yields 2.86 Angstrom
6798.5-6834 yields 0.65 Angstrom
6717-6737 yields 0.59 Angstrom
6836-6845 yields -0.63 Angstrom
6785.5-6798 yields 0.25 Angstrom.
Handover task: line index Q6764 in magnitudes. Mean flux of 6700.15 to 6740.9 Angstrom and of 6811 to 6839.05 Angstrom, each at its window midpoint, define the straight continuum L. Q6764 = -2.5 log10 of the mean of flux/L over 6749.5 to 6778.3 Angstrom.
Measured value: 0.06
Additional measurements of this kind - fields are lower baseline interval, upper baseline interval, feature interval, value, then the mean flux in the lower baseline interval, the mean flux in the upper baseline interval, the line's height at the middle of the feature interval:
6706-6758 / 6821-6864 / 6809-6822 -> 0.05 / 41.6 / 40.7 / 40.9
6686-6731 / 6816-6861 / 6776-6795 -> 0.17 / 42.9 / 40.5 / 41.5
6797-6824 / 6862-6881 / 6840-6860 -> -0.03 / 39.4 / 38.8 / 39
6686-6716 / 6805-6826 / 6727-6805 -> 0.05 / 43.6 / 39.1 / 41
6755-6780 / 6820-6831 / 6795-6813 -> -0.05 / 38.6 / 39.2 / 39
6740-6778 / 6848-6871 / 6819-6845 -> -0.06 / 40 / 38.7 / 39.1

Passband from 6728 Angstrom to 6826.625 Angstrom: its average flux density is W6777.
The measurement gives 39.1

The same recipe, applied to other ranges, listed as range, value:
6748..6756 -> 41.1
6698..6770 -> 41.5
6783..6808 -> 39.2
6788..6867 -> 40.4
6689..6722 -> 43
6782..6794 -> 35.7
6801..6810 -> 40.1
